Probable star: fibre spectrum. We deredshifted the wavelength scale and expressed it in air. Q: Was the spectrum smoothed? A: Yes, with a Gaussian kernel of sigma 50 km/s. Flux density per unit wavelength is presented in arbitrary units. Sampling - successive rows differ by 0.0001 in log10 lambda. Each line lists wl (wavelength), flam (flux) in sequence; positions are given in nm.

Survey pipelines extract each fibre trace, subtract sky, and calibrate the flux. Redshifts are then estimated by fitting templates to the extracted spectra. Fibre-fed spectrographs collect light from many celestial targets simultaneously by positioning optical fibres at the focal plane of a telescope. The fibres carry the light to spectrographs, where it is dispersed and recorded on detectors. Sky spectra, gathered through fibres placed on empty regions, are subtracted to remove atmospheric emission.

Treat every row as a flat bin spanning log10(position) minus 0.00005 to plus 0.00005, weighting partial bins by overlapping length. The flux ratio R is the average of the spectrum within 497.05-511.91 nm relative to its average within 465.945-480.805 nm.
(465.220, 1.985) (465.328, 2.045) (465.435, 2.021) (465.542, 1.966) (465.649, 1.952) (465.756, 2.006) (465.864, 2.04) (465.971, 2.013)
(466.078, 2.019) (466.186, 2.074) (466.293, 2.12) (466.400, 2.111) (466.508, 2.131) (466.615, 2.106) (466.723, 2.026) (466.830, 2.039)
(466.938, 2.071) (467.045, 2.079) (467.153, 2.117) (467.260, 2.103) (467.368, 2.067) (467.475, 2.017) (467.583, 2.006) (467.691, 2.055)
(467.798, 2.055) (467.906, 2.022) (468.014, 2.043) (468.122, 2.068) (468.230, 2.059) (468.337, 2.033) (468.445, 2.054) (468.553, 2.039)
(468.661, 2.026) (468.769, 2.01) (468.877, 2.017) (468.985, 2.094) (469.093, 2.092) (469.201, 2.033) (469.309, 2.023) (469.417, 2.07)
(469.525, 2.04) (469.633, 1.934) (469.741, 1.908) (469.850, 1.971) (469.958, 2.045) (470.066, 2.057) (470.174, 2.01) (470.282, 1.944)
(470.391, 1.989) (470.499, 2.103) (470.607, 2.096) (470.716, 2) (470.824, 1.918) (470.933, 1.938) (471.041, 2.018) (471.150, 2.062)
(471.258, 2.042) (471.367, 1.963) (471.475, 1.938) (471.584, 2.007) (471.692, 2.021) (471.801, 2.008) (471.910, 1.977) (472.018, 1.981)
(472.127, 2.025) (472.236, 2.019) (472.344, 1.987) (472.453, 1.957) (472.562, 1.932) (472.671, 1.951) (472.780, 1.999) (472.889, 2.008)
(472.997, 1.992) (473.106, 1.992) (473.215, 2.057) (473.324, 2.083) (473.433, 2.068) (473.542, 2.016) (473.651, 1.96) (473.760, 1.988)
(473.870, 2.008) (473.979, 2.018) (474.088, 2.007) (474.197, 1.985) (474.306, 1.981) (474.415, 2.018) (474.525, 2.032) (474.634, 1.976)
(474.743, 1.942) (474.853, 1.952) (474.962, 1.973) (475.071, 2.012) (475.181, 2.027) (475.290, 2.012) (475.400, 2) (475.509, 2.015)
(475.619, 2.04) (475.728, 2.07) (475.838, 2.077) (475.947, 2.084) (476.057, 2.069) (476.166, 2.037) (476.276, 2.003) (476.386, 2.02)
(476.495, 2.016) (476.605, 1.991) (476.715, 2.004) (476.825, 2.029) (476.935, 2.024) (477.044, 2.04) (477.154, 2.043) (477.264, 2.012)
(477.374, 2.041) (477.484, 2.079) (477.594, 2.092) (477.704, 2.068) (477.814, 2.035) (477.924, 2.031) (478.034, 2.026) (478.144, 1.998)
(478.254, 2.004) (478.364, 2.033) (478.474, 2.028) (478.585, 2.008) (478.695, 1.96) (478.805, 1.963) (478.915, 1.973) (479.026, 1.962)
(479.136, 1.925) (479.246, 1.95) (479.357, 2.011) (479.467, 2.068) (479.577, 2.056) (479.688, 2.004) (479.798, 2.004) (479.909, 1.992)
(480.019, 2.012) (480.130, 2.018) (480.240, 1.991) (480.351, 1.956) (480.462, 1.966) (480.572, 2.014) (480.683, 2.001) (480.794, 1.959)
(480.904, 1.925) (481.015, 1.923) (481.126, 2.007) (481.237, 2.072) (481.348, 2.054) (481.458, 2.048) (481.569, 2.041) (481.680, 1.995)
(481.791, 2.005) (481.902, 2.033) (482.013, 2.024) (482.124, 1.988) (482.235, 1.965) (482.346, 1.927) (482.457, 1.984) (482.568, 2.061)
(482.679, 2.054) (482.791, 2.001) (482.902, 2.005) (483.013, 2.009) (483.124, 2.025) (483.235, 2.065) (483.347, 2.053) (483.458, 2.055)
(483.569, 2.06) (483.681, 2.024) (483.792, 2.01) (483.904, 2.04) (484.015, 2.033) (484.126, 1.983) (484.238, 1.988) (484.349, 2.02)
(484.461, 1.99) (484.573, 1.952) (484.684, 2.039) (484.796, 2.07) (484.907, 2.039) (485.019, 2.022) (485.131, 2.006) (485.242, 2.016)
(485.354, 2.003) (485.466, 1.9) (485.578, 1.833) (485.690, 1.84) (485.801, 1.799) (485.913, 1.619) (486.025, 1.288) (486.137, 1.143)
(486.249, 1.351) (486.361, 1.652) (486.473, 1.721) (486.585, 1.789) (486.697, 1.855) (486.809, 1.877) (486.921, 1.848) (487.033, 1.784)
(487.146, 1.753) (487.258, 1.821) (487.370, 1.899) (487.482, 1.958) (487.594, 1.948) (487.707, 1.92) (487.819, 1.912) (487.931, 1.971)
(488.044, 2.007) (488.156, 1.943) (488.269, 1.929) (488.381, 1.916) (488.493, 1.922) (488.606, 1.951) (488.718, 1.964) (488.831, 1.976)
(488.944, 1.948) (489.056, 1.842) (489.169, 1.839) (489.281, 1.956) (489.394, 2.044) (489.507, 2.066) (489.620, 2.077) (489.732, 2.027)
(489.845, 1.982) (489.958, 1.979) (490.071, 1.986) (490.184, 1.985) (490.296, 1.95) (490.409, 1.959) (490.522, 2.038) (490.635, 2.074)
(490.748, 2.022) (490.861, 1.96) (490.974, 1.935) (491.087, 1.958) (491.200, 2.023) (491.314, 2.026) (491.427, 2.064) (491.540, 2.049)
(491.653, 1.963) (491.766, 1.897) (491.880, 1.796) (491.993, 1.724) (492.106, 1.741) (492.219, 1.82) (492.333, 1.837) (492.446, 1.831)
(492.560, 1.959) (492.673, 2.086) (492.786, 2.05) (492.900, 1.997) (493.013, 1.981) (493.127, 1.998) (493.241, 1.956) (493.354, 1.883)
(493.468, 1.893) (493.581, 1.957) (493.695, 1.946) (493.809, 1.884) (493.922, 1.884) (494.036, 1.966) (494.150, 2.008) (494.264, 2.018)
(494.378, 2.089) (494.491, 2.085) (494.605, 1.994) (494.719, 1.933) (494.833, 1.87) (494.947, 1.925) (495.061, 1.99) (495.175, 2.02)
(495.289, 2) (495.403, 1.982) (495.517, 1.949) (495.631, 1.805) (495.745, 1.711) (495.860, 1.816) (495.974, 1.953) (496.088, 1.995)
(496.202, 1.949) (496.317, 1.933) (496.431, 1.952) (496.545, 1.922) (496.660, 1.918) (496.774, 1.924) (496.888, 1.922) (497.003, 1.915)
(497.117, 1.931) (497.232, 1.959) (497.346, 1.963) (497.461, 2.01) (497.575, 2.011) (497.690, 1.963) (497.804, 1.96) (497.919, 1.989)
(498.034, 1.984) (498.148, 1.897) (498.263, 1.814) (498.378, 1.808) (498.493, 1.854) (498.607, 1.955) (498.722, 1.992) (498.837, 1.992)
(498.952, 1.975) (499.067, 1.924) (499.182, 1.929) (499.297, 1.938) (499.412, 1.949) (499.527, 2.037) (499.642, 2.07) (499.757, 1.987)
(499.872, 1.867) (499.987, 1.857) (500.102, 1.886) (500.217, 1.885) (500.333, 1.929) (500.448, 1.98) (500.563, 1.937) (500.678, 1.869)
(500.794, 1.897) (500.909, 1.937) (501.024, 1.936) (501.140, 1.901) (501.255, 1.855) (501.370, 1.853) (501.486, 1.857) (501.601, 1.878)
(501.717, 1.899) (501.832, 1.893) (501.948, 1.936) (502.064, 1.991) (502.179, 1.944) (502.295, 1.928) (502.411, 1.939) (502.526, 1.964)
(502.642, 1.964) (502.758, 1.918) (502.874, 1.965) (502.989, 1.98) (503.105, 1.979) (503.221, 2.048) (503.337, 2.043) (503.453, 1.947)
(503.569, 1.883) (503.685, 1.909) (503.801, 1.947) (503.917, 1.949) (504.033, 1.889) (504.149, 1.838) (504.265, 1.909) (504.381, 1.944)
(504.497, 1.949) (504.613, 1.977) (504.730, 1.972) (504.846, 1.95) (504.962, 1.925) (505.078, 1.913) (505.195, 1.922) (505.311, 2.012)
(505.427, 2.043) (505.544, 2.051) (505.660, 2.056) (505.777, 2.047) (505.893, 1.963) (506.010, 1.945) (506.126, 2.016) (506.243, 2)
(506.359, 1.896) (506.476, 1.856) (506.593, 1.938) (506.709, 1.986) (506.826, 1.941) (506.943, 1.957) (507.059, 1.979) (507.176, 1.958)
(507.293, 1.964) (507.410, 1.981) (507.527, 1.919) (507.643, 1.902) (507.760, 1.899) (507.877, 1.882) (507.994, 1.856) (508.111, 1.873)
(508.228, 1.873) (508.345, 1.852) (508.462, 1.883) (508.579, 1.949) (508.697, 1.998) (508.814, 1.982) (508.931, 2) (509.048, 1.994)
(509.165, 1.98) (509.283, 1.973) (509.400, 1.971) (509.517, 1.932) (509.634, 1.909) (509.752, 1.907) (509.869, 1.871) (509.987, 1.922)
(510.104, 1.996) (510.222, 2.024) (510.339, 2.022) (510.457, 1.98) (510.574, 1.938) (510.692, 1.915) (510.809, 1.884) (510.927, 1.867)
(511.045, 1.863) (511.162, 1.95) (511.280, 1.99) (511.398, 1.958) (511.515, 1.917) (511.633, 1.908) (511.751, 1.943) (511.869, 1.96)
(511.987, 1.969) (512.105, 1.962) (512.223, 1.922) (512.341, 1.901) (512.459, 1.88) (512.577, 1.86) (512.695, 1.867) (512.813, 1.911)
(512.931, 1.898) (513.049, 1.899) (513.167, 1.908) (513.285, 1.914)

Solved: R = 0.96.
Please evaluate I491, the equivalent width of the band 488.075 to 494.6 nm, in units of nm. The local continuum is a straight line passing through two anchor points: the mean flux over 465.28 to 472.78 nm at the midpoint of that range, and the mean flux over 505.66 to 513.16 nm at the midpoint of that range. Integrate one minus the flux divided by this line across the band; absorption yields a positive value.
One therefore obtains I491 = 0.056 nm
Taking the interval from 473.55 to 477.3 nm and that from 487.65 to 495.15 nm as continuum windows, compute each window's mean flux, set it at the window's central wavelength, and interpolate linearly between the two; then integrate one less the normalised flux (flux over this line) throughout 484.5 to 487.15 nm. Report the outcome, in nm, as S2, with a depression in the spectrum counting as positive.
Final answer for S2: 0.235 nm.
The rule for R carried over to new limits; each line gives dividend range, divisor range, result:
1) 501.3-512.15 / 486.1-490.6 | 1.03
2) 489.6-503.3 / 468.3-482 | 0.97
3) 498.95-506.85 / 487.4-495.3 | 0.99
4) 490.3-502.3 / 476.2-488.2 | 0.99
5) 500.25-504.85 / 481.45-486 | 0.97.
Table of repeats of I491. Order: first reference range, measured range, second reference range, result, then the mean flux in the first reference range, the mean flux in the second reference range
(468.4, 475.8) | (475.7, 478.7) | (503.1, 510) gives -0.053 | 2.01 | 1.95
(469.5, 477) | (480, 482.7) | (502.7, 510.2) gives -0.011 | 2.01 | 1.95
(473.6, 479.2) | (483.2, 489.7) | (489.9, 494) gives 0.226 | 2.01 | 1.95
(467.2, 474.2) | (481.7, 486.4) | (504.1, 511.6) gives 0.146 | 2.02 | 1.95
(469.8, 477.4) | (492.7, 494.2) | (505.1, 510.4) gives 0.015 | 2.01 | 1.95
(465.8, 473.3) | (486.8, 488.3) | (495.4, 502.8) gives 0.051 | 2.03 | 1.93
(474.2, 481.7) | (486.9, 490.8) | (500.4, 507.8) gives 0.067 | 2.01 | 1.94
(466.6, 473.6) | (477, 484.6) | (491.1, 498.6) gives -0.097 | 2.02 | 1.94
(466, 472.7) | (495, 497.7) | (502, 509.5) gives 0.047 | 2.03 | 1.95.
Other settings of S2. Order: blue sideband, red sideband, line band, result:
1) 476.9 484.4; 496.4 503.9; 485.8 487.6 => 0.258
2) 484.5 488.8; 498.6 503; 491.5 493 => -0.017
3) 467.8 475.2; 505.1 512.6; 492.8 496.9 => 0.047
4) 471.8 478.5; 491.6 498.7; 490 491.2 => -0.023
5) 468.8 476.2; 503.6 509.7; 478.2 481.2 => 0.010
